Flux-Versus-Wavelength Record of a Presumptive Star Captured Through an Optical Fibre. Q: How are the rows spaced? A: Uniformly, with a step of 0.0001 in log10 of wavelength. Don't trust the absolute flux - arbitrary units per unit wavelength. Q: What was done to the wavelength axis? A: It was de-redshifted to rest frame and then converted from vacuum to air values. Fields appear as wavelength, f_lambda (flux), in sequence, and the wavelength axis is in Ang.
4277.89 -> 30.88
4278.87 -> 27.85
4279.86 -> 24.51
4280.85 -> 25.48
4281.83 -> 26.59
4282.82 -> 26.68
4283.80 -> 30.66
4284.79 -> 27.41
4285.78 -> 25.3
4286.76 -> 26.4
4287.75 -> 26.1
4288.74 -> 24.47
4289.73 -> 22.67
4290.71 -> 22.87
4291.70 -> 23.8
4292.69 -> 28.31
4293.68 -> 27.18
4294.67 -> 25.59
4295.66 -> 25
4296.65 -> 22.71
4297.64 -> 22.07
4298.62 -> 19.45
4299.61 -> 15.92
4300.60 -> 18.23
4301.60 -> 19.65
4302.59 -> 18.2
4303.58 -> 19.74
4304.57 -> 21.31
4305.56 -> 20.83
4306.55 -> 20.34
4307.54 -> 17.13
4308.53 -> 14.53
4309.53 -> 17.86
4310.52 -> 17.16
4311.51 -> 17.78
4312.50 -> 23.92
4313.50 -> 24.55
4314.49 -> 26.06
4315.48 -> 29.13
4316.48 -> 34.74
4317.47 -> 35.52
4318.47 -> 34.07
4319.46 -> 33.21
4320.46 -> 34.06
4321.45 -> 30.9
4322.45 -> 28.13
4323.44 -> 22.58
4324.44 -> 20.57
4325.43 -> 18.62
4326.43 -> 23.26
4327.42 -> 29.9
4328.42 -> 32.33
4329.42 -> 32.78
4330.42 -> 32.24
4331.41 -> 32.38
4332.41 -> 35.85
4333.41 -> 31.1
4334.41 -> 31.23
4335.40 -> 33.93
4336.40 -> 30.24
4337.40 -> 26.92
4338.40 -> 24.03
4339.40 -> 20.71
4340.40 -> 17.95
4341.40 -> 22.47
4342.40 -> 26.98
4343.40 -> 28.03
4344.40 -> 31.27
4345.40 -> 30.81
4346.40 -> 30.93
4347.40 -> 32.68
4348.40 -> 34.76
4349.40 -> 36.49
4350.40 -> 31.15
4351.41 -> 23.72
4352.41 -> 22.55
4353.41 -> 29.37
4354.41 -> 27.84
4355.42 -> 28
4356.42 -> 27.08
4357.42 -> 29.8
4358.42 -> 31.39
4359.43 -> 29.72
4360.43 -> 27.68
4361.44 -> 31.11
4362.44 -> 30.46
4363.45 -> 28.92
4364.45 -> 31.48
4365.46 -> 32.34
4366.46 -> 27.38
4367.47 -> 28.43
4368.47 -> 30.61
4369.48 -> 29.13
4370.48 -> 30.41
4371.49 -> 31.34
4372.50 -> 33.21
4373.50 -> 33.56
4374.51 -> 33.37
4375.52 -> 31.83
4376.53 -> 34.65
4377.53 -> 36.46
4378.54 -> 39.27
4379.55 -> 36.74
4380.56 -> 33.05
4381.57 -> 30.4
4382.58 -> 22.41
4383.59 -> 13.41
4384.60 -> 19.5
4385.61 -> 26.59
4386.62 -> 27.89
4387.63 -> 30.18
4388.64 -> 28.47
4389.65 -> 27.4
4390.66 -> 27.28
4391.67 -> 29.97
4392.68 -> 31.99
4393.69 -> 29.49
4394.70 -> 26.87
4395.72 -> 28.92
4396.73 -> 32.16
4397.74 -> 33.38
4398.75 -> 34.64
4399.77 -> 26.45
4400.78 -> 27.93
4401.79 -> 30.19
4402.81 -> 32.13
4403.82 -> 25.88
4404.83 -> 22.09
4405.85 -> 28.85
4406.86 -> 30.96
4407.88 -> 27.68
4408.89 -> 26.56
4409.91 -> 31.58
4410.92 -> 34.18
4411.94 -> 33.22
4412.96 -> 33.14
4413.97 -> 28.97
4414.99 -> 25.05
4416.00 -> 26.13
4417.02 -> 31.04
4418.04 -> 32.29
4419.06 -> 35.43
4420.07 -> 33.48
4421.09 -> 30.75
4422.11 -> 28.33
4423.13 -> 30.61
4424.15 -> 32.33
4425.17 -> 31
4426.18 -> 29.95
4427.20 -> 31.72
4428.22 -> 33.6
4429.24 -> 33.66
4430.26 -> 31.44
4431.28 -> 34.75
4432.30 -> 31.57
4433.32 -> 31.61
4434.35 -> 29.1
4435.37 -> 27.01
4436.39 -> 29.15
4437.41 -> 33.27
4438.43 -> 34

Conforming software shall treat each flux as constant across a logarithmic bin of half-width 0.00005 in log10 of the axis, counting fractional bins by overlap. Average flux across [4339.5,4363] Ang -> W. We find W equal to 28.7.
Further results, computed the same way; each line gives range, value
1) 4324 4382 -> 29.9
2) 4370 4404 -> 30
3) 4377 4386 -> 28.7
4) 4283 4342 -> 25.3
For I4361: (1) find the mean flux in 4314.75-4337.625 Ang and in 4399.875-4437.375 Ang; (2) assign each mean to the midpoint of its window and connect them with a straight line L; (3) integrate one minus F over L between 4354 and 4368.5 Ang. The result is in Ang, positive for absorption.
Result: 0.4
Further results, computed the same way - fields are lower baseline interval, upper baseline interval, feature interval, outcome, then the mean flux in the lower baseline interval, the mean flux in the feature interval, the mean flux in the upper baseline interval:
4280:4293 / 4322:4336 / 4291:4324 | 4.2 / 25.8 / 23.9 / 29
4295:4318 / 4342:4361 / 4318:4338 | -3.3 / 21.9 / 29.7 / 29.5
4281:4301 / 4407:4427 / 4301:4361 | -1.2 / 24.4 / 27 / 30.6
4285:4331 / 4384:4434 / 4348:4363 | -1.3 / 24.5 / 29.4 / 30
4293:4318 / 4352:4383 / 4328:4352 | -2.4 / 22.2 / 29.6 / 30.7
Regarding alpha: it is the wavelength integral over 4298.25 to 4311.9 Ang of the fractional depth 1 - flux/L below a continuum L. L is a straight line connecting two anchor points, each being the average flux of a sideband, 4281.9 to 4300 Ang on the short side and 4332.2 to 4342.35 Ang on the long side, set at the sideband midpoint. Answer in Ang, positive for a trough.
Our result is 3.76 Ang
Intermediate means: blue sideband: 24.7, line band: 18.4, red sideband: 27.2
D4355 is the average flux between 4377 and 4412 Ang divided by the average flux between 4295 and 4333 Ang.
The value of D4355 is 1.18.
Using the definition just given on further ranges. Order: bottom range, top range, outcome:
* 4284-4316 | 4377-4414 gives 1.32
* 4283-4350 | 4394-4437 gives 1.17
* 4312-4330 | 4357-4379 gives 1.10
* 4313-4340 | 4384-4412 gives 0.99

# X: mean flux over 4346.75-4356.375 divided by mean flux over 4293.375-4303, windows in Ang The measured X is 1.4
